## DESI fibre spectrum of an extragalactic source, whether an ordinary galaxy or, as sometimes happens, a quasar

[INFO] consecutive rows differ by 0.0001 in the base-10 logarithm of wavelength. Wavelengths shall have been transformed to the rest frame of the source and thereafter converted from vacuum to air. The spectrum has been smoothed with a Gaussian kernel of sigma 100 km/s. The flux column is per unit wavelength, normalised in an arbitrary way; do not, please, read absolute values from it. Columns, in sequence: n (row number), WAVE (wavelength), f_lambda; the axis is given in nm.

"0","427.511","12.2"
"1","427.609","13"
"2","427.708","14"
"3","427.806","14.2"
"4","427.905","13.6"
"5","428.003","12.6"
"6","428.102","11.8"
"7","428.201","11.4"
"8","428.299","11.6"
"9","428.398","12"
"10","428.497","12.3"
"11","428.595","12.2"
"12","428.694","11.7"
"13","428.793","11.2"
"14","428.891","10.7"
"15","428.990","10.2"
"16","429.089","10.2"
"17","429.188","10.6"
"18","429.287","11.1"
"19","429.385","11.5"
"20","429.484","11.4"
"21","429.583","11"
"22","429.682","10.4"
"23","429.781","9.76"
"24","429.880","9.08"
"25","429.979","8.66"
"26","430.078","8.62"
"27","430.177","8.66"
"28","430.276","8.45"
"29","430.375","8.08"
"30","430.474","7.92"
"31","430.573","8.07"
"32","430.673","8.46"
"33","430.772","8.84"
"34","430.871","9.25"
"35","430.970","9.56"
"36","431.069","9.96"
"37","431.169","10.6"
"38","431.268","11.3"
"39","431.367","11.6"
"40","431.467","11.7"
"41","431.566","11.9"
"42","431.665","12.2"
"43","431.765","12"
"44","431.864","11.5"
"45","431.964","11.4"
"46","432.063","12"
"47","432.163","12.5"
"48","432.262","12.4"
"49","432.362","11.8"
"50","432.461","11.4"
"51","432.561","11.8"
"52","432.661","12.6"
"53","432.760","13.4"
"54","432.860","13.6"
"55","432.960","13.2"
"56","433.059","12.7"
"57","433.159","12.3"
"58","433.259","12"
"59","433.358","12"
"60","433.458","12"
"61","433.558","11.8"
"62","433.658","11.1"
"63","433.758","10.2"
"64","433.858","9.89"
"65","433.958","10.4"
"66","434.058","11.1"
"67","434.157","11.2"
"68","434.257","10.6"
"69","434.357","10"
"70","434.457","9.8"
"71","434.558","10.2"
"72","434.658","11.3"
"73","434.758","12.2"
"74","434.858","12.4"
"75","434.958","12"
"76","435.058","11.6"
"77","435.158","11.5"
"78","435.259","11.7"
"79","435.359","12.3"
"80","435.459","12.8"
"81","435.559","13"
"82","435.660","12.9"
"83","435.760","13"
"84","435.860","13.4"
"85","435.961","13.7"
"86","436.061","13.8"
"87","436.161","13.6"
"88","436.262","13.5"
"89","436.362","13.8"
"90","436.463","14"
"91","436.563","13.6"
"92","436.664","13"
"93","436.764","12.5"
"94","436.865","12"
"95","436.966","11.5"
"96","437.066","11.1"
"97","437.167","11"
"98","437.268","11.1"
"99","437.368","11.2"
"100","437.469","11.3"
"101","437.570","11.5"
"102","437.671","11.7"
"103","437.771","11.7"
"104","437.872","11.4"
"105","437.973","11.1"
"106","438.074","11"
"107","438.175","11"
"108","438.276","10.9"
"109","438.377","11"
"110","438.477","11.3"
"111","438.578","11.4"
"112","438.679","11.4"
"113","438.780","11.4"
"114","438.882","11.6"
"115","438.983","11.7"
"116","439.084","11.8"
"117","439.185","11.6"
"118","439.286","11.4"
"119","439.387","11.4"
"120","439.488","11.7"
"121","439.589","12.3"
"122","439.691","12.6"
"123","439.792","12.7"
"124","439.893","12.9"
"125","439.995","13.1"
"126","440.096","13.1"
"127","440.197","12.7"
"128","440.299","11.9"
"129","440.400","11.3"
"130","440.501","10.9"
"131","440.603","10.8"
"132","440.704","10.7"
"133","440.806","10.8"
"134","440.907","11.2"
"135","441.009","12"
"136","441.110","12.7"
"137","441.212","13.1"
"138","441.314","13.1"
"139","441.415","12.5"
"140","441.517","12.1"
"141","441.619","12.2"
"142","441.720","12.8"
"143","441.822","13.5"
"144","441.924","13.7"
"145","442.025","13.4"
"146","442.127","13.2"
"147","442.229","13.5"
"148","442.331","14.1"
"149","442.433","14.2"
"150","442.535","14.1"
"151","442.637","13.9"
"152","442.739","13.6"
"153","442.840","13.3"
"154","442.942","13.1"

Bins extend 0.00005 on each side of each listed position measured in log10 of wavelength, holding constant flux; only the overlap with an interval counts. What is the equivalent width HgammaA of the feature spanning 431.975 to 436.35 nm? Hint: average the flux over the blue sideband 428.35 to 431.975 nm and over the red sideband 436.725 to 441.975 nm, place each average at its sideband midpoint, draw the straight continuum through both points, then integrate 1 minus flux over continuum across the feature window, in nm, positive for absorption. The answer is -0.41 nm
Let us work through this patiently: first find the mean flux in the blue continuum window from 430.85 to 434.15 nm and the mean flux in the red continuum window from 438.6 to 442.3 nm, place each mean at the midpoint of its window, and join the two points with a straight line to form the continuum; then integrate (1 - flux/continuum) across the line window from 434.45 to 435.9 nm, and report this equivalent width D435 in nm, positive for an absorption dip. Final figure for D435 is -0.03 nm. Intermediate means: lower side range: 11.6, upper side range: 12.2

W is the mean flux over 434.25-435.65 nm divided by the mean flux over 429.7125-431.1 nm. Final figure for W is 1.31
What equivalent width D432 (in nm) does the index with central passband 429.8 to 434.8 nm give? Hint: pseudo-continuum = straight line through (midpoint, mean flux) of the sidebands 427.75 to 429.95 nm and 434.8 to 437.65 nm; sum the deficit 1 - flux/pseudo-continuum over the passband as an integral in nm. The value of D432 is 0.43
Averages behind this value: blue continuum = 11.4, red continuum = 12.4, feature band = 10.9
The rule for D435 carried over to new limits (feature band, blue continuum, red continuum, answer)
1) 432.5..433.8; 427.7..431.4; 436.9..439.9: -0.15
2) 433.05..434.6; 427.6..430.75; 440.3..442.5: 0.05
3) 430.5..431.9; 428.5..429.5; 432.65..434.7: 0.11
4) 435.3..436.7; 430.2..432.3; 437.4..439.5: -0.28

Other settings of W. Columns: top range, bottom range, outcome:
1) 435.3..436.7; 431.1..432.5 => 1.14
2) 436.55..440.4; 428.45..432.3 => 1.12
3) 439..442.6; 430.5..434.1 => 1.10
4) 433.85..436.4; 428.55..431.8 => 1.18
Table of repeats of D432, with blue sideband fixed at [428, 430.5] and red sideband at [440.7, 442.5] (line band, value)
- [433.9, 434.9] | 0.05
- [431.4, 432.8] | -0.13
